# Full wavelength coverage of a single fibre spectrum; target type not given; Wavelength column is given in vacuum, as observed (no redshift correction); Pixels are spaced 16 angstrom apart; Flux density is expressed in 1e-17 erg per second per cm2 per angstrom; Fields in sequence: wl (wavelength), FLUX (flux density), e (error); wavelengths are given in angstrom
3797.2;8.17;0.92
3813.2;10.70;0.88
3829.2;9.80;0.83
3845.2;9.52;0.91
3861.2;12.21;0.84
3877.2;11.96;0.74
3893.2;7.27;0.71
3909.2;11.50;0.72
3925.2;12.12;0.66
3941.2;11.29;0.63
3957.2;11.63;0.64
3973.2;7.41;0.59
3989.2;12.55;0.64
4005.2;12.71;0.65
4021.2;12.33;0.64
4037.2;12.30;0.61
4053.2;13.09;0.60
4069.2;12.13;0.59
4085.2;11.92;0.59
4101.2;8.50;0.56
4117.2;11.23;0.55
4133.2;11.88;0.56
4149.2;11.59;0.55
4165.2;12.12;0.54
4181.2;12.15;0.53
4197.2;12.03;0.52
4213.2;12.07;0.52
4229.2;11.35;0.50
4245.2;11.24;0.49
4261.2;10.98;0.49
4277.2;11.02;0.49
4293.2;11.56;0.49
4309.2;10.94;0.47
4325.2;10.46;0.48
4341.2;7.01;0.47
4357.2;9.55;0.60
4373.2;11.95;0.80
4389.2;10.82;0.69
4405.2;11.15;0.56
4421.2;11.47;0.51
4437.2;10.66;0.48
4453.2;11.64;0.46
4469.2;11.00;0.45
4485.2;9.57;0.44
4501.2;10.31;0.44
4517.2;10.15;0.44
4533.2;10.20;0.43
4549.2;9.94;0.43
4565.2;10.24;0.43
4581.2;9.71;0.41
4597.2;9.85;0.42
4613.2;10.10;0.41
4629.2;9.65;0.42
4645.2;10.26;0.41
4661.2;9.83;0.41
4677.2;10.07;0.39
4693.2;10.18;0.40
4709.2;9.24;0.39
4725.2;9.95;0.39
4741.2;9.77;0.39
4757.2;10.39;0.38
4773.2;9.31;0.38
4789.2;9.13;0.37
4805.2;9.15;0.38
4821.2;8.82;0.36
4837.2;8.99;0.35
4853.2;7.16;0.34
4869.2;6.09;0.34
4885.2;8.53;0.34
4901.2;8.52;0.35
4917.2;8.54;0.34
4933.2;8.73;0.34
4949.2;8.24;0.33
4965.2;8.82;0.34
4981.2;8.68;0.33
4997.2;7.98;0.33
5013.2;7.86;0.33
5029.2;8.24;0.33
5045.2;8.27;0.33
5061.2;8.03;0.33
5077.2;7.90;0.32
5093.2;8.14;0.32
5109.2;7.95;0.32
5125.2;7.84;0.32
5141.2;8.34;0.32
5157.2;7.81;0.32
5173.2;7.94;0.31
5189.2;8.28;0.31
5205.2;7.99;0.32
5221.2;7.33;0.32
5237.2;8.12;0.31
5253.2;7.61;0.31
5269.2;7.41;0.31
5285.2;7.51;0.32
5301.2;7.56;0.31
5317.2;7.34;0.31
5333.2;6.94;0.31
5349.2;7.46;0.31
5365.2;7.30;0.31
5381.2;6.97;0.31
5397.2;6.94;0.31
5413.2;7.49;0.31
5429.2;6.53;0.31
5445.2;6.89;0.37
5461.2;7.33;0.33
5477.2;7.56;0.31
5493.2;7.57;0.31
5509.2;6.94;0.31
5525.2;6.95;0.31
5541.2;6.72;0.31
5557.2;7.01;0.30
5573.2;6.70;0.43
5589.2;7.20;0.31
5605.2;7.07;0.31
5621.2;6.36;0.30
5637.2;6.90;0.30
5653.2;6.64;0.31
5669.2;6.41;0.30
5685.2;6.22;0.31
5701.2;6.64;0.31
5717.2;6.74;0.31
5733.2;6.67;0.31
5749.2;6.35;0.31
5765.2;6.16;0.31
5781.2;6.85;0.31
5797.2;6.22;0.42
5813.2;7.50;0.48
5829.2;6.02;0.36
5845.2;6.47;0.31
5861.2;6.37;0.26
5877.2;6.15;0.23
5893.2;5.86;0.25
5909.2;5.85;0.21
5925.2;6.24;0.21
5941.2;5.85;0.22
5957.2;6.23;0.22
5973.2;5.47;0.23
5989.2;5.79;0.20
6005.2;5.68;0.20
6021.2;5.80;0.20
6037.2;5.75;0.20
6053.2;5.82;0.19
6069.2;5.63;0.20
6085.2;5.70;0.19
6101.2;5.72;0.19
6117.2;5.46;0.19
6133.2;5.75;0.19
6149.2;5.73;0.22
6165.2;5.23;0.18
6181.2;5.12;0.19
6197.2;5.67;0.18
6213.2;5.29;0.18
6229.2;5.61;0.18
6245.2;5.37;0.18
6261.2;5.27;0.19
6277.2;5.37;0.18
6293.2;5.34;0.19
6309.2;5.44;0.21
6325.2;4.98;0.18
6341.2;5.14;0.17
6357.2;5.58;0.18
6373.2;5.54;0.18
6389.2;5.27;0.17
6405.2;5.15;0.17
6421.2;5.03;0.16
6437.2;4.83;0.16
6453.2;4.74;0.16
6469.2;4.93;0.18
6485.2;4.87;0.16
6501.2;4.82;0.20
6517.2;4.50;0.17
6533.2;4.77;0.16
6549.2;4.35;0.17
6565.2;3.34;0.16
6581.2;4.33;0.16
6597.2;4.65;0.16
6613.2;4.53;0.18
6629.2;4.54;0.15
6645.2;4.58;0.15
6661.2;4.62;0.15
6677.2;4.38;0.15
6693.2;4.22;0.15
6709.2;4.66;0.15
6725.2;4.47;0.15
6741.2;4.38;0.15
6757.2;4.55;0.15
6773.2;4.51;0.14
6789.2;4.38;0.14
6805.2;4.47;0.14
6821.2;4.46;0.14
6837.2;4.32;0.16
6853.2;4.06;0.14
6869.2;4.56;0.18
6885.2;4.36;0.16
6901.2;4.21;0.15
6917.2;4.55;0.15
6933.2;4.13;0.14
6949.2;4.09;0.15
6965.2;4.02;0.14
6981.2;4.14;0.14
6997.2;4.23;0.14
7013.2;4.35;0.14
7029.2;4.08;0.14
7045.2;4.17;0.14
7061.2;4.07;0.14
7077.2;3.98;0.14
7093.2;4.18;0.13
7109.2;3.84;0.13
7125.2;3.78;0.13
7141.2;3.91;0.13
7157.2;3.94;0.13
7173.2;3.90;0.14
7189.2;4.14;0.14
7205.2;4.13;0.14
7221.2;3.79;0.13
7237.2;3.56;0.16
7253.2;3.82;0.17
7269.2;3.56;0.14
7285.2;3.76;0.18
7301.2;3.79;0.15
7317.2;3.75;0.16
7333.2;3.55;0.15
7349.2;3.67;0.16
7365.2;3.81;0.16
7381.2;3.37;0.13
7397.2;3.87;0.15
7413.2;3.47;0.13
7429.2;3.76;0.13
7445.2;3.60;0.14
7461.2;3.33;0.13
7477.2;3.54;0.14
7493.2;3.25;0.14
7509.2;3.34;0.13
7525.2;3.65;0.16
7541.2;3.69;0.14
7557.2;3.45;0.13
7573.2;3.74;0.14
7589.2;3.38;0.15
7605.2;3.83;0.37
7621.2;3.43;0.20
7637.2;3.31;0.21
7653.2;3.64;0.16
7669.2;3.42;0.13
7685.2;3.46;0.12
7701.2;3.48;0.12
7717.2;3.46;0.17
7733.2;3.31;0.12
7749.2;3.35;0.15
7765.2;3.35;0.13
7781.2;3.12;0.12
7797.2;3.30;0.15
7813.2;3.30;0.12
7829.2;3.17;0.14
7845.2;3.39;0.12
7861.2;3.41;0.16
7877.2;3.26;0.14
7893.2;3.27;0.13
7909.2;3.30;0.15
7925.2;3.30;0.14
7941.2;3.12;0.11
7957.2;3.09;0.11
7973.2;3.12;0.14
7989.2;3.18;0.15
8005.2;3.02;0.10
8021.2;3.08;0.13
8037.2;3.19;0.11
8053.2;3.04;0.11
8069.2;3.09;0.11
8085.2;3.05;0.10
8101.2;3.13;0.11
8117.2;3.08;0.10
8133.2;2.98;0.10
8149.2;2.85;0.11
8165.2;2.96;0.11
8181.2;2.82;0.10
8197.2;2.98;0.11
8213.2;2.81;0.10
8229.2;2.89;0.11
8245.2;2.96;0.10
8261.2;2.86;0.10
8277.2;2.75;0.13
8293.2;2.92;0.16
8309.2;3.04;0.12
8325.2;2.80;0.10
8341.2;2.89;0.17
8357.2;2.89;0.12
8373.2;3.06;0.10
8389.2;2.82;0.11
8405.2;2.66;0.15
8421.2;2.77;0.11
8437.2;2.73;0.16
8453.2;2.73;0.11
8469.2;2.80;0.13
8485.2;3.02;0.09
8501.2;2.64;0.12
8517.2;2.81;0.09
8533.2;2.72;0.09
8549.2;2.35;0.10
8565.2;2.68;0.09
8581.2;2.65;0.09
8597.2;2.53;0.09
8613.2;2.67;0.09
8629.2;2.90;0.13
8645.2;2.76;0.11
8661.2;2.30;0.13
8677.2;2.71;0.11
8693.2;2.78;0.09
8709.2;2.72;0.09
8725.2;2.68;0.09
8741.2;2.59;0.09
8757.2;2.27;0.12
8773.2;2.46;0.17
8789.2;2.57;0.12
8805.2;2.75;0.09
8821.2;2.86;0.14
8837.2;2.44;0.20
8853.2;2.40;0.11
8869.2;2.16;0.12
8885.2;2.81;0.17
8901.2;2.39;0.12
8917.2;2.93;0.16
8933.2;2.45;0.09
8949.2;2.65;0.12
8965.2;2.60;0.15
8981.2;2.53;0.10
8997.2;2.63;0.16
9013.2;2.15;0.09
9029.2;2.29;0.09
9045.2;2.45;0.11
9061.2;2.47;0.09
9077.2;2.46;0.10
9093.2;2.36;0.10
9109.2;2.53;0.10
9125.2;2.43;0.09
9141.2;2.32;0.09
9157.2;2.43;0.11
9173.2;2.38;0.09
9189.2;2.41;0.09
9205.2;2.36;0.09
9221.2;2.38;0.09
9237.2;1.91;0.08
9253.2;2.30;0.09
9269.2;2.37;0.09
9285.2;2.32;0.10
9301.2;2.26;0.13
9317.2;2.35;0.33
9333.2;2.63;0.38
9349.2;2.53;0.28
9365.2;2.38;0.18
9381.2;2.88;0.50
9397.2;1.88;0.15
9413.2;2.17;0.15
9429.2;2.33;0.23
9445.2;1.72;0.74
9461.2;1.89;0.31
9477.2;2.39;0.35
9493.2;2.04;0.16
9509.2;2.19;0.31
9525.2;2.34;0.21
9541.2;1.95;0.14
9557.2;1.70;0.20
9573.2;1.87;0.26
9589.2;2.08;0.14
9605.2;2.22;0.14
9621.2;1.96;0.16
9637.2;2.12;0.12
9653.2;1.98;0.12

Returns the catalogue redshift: 0.00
